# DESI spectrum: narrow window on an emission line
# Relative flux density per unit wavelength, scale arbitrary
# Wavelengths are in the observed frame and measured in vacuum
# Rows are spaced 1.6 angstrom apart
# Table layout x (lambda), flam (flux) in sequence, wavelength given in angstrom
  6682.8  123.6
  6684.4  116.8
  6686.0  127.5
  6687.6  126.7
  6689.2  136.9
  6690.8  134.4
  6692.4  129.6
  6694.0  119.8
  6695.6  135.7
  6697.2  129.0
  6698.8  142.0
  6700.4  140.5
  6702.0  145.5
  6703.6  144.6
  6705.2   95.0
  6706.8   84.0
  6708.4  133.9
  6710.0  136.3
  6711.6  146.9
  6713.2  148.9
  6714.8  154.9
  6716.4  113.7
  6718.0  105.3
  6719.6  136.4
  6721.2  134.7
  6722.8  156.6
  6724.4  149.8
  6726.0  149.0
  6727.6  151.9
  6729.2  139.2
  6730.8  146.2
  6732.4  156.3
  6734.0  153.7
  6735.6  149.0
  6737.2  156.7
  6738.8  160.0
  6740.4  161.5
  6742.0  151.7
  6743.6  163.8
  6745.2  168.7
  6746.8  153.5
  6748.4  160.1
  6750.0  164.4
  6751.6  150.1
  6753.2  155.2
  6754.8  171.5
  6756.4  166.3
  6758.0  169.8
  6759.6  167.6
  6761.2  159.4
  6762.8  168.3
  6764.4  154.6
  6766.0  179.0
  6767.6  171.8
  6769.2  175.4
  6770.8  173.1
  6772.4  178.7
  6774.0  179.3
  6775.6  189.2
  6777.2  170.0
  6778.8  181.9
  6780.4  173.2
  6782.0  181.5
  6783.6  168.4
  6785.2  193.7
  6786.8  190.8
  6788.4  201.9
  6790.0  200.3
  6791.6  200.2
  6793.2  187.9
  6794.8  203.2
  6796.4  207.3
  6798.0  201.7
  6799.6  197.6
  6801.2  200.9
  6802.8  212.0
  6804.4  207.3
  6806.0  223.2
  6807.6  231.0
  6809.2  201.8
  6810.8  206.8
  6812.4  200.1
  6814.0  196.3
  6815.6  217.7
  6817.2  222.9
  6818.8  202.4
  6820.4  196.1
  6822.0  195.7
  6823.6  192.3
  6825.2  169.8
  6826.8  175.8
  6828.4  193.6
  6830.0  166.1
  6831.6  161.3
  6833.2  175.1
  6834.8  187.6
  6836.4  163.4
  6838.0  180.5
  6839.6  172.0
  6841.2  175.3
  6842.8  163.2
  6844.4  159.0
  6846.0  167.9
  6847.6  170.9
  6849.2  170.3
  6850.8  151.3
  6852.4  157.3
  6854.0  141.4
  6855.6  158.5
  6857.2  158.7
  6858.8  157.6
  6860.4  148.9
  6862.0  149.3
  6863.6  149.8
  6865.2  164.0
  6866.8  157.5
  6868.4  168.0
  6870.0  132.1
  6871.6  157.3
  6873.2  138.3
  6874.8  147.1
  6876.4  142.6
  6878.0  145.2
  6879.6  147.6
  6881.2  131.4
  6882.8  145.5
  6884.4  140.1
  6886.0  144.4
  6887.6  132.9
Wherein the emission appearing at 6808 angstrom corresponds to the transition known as C IV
